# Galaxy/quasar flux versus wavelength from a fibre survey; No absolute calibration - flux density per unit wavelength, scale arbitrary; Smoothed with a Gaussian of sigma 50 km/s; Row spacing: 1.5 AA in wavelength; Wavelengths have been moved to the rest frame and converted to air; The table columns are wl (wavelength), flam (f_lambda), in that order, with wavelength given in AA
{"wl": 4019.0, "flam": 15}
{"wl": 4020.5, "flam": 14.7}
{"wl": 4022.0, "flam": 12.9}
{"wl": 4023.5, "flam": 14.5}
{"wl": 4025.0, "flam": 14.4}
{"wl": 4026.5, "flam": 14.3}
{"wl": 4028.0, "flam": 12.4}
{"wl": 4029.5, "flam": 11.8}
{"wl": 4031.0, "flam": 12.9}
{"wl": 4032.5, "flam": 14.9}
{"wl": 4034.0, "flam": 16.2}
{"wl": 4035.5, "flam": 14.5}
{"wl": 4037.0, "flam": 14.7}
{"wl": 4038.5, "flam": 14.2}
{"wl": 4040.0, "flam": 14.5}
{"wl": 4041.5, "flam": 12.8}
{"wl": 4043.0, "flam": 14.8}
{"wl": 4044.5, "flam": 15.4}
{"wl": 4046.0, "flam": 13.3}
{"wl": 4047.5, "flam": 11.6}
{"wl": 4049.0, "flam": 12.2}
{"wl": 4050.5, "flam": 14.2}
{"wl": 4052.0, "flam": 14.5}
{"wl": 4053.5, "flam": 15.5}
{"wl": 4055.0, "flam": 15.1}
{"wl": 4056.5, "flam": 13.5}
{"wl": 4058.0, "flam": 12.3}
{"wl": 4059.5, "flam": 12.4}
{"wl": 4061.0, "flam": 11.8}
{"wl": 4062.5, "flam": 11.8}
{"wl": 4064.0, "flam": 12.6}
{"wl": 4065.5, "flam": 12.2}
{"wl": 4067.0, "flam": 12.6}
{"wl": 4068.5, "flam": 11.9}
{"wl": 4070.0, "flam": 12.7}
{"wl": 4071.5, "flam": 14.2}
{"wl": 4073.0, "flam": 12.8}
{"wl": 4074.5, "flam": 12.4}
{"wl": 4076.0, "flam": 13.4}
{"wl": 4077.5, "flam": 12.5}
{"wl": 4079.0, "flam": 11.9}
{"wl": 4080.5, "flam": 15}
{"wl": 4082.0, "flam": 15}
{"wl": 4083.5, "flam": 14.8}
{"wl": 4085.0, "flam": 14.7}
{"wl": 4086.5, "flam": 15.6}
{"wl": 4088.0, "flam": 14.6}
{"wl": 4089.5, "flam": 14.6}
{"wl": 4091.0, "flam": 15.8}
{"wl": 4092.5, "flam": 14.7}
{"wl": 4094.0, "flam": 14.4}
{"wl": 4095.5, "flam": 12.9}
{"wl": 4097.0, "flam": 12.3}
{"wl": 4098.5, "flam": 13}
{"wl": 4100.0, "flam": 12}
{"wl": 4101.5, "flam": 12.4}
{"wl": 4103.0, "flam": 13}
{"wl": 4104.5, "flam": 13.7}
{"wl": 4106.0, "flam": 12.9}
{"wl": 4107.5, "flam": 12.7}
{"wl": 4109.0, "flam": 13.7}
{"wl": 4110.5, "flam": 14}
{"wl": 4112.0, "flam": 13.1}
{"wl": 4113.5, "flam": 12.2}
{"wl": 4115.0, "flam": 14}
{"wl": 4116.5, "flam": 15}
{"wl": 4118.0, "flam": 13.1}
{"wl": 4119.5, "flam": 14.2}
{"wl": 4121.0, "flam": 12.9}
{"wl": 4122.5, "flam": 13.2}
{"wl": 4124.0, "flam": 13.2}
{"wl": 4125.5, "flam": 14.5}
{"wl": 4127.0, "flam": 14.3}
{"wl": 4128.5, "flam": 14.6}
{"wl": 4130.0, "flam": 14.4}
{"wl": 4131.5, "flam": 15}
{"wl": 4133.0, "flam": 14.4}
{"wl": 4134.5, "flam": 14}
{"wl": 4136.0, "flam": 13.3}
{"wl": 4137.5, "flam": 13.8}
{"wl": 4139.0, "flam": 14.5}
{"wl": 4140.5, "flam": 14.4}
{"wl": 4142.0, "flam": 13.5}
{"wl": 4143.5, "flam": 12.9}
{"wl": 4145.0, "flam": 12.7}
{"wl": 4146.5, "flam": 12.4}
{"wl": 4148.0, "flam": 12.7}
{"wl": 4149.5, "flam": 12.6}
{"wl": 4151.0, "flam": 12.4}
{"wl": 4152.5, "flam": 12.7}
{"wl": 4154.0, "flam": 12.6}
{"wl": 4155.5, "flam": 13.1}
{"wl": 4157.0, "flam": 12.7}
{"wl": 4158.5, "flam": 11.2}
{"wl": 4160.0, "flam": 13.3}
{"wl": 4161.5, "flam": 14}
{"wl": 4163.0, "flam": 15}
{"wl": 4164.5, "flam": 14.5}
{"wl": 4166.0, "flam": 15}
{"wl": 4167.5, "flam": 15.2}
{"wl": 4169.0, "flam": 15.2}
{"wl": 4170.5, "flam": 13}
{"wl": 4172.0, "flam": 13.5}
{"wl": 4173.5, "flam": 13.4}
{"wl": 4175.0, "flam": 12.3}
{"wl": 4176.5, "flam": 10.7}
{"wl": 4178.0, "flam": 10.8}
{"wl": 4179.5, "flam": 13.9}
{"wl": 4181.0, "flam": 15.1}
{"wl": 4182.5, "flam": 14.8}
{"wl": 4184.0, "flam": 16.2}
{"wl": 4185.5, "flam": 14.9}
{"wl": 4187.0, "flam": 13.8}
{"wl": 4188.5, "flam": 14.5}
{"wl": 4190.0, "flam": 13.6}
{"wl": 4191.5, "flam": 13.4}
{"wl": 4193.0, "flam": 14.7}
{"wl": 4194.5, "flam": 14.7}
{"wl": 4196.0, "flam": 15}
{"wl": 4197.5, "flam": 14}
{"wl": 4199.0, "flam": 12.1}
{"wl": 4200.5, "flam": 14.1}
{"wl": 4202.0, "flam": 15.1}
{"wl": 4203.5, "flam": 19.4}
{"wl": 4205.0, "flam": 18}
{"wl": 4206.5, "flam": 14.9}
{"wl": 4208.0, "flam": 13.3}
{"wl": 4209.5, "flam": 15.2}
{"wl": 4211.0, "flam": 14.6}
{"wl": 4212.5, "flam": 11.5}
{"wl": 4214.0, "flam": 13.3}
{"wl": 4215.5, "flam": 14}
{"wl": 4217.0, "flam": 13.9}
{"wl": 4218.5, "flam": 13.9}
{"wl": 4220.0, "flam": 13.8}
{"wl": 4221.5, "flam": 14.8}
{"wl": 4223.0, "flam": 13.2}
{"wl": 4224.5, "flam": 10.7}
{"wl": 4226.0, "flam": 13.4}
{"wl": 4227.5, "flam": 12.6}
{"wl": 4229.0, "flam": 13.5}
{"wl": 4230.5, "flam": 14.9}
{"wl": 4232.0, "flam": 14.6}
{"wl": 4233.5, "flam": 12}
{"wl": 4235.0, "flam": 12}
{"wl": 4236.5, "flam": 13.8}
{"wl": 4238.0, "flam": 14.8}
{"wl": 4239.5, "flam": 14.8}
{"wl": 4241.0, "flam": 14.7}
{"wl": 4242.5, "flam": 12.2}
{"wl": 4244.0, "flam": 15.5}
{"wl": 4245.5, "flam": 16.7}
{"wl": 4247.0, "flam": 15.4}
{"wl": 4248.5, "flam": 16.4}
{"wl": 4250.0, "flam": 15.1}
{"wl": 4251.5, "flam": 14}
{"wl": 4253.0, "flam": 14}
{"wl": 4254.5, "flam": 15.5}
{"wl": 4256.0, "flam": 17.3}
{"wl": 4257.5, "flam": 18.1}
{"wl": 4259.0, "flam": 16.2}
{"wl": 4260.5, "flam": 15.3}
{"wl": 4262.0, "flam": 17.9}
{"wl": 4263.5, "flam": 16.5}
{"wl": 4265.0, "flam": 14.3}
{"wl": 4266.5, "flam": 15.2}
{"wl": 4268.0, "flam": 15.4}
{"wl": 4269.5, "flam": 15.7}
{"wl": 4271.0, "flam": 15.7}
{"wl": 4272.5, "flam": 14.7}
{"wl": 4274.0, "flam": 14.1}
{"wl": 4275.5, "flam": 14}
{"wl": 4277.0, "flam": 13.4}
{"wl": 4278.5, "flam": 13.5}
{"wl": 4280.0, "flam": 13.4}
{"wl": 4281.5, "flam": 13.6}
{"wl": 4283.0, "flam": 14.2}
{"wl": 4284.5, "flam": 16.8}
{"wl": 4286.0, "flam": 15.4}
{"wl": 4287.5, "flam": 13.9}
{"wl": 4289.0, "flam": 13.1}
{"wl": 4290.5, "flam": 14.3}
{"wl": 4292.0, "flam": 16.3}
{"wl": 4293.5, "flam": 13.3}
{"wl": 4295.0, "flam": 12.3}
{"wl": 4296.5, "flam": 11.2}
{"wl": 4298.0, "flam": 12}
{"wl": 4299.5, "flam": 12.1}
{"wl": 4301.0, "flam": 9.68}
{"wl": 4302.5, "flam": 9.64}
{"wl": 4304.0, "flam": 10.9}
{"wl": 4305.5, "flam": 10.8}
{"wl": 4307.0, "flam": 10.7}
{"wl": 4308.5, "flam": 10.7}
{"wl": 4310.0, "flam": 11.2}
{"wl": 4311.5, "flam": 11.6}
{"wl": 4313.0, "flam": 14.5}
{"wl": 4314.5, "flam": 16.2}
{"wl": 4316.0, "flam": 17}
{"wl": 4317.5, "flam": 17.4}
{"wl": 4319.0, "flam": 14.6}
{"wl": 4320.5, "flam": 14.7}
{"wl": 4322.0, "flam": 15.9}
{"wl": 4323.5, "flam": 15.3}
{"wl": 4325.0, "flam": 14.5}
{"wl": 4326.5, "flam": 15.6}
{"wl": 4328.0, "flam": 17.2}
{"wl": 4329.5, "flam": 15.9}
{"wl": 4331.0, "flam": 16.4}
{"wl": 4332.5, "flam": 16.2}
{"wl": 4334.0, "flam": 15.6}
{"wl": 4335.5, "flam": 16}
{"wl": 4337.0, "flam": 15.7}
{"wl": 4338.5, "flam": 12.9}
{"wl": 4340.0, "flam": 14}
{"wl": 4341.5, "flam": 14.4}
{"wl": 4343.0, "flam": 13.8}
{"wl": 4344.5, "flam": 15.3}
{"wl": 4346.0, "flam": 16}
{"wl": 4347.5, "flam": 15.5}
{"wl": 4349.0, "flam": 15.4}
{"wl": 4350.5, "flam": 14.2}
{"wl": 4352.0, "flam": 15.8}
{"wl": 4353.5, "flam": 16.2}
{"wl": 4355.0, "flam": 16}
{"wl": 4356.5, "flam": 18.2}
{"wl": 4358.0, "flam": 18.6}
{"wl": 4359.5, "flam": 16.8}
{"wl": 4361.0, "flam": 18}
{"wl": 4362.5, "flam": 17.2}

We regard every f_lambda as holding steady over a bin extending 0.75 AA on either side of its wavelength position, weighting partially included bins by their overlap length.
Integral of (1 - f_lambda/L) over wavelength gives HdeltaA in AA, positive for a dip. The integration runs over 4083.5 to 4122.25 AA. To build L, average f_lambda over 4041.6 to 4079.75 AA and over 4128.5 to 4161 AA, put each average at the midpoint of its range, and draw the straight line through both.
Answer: -1.4 AA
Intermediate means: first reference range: 13.1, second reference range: 13.3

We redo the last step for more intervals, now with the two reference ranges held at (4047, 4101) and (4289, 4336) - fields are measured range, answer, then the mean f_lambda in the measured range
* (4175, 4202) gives -0.5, 13.9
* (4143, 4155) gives 0.8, 12.6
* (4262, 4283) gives -1.4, 14.7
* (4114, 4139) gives -0.9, 14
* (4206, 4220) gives -0.2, 13.8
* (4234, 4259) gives -2.4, 15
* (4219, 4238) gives 0.5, 13.3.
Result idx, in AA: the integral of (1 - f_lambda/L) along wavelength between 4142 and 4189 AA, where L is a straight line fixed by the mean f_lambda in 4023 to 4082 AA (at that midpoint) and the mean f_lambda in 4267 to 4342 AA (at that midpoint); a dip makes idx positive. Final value 1.0 AA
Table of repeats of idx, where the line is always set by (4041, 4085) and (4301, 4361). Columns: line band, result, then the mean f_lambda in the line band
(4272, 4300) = 1.46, 13.8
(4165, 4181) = 0.58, 13.4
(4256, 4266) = -1.41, 16.4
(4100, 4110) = 0.39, 13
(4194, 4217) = -0.81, 14.6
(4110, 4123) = 0.08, 13.5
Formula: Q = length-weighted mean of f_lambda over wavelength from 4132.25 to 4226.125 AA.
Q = 13.8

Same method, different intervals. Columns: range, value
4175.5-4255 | 14.2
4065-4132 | 13.6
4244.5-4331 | 14.4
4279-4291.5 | 14.4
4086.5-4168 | 13.6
